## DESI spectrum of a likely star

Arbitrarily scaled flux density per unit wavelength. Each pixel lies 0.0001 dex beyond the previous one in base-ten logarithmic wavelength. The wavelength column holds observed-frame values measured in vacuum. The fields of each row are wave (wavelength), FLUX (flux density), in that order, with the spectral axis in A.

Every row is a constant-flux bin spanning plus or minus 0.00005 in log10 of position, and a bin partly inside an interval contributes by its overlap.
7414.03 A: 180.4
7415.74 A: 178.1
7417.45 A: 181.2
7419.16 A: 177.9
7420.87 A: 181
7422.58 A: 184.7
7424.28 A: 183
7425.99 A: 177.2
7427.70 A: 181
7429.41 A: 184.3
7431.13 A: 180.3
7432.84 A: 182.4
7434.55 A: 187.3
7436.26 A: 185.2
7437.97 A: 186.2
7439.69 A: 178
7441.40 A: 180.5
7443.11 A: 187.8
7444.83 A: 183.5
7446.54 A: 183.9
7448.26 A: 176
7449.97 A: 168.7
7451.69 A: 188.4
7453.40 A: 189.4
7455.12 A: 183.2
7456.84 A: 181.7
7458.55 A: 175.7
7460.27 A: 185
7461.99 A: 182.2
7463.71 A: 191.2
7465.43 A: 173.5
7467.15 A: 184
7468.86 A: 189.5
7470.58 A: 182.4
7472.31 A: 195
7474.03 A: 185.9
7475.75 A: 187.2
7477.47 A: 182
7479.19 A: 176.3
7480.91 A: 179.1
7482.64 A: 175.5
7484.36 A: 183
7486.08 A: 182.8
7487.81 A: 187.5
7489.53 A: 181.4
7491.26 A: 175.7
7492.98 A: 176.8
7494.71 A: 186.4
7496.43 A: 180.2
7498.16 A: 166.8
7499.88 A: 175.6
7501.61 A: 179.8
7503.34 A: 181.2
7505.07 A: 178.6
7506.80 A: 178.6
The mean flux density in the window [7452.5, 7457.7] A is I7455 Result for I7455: 185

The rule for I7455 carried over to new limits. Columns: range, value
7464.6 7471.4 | 183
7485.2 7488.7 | 185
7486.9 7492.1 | 181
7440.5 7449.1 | 182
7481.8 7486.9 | 181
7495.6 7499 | 173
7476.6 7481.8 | 179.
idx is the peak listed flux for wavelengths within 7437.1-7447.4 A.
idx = 187.8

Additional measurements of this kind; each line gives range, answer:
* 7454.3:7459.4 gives 183.2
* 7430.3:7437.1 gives 187.3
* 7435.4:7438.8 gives 186.2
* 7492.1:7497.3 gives 186.4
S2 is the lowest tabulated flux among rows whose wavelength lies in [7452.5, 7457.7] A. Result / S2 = 181.7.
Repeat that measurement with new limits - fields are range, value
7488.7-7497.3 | 175.7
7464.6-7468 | 173.5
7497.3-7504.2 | 166.8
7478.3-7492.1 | 175.5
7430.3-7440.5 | 178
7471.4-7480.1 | 176.3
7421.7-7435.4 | 177.2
